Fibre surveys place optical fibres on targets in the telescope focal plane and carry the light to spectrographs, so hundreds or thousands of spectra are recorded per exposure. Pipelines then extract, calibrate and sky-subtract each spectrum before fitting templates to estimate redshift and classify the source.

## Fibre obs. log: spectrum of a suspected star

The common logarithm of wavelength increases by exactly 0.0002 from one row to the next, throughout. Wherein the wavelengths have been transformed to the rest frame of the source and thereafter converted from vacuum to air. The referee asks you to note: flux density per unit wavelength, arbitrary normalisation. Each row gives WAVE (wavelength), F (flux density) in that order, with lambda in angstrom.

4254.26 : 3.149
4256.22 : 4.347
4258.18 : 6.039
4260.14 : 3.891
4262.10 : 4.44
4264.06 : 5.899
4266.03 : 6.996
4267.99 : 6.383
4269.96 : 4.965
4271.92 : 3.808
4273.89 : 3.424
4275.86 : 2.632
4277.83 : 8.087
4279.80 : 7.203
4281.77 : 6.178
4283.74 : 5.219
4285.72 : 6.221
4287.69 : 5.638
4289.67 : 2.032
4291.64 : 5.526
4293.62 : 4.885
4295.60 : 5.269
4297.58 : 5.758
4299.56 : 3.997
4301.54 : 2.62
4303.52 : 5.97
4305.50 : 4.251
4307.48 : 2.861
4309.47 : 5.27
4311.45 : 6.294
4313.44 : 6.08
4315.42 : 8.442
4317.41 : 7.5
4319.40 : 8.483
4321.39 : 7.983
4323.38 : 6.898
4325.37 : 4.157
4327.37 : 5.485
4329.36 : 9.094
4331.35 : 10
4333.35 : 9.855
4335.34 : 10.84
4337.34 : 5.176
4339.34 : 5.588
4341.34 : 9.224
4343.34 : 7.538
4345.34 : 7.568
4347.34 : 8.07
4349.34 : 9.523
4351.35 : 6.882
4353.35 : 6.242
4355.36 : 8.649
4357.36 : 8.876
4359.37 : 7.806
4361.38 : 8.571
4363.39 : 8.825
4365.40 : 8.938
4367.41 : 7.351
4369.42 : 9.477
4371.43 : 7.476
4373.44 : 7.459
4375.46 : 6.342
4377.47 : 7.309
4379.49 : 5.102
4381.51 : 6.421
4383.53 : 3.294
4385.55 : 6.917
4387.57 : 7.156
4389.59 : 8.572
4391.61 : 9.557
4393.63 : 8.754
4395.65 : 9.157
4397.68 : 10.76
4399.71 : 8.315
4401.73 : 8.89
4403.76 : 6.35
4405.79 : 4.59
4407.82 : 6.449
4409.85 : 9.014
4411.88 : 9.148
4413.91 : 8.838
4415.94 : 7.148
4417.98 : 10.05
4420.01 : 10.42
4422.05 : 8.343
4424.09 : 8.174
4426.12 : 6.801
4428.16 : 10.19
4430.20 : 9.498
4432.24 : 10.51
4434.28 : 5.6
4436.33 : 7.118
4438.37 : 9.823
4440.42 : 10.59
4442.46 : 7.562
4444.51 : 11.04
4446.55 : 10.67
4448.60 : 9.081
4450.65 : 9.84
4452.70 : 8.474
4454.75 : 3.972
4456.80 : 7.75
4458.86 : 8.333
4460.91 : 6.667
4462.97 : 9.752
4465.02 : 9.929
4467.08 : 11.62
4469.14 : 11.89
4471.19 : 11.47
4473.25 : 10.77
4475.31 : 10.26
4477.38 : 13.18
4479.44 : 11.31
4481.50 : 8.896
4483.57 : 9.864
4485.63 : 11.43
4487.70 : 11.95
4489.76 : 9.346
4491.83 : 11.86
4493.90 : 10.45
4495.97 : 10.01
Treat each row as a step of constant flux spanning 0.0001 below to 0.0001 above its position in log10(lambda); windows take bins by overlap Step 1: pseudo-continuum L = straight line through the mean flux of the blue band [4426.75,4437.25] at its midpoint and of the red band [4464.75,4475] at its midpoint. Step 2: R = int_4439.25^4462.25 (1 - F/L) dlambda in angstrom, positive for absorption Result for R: 2.80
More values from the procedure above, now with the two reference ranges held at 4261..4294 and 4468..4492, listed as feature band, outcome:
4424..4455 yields 3.2 angstrom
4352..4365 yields -1.0 angstrom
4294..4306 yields 2.5 angstrom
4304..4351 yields -3.5 angstrom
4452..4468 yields 3.3 angstrom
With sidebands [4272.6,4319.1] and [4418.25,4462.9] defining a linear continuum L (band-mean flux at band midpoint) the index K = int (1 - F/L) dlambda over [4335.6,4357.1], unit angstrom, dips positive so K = -3.76 angstrom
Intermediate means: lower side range 5.32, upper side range 8.64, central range 7.61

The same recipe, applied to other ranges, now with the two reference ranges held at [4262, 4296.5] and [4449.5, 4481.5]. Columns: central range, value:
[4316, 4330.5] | -1.9 angstrom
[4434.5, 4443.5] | 0.5 angstrom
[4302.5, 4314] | 1.7 angstrom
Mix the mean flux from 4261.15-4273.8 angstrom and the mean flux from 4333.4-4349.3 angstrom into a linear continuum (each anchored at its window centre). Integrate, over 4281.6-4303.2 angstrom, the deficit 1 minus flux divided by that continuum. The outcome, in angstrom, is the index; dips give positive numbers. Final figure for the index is 4.6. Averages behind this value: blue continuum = 5.28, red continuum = 7.95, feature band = 4.83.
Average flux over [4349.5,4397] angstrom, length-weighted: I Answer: 7.67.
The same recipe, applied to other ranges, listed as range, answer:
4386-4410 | 8.07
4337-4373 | 7.92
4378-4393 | 6.79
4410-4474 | 9.06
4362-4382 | 7.52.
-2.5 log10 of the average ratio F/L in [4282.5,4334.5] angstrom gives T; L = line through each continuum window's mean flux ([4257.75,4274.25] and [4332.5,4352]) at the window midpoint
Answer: 0.14 mag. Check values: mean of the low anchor 5.13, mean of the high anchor 8.03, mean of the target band 6.01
